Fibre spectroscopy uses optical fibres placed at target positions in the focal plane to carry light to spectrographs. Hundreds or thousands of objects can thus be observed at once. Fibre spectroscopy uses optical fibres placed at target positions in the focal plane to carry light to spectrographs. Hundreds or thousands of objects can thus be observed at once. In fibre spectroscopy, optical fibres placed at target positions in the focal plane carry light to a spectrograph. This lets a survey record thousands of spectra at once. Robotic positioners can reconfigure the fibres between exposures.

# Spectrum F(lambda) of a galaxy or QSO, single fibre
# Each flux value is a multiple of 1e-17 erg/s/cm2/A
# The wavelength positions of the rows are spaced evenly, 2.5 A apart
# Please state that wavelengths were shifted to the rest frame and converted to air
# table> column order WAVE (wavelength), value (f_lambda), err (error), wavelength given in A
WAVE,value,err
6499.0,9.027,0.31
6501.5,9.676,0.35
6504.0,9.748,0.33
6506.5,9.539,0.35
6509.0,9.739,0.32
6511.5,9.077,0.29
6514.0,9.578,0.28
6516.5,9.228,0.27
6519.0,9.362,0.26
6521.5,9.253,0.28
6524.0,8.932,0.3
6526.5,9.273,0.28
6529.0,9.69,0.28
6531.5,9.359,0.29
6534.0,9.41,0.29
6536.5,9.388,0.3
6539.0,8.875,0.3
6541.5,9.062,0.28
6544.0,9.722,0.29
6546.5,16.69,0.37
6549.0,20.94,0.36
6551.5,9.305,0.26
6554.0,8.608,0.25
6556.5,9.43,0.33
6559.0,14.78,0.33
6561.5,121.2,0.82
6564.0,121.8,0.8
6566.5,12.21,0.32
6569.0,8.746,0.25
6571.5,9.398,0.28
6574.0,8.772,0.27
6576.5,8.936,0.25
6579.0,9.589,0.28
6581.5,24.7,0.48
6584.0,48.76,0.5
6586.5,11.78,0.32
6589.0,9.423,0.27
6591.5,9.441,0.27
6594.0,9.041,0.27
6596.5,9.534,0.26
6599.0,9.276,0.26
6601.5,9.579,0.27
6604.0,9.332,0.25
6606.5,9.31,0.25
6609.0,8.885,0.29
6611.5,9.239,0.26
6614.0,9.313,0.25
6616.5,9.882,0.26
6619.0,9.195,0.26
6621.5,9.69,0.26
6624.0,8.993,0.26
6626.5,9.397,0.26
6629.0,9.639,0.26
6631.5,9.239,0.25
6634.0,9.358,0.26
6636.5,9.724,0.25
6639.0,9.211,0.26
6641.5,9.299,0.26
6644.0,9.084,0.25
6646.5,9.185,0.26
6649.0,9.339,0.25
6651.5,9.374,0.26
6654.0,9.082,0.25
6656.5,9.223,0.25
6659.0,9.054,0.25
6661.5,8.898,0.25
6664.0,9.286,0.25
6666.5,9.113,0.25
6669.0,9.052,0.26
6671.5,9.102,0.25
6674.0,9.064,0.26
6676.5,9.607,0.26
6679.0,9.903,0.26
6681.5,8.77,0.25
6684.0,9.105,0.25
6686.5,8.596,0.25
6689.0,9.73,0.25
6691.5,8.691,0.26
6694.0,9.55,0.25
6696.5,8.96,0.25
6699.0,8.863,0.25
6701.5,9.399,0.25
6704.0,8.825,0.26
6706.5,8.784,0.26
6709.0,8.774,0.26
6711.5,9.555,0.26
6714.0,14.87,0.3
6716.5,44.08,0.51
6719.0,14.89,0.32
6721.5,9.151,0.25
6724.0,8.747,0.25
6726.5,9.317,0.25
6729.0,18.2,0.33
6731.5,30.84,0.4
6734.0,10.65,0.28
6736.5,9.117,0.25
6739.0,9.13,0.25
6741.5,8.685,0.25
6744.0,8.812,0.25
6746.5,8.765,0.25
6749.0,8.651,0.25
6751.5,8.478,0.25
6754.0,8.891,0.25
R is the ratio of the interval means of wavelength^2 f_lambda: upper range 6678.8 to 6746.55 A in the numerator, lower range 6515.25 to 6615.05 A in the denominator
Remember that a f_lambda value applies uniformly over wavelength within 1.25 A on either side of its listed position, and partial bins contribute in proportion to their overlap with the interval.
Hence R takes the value 0.74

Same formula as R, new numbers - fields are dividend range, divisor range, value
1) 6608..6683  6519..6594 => 0.49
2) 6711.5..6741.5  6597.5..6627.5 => 1.74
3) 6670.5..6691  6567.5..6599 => 0.69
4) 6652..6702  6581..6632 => 0.78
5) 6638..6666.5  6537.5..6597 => 0.42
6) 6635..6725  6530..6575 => 0.47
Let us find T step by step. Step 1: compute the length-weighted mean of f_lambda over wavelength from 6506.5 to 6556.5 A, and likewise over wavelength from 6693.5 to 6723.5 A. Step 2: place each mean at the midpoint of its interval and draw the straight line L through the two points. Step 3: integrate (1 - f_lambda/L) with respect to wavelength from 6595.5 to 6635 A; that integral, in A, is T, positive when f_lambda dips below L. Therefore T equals 7.4 A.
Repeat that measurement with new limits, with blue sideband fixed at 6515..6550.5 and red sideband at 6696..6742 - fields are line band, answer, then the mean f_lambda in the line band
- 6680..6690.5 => 3.1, 9.06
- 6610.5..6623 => 2.5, 9.46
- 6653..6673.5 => 5.6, 9.1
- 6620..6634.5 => 3.2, 9.38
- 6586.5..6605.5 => 3.3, 9.53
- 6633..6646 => 3.1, 9.33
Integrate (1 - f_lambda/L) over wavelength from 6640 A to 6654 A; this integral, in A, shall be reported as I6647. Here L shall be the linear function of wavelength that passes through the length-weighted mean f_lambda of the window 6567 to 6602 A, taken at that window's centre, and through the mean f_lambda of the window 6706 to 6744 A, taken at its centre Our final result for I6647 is 4.6 A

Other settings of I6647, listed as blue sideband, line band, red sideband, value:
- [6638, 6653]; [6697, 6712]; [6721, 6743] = 3.37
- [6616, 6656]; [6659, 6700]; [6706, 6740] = 9.94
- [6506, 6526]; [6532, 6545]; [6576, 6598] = 2.39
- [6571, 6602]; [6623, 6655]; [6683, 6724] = 9.12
